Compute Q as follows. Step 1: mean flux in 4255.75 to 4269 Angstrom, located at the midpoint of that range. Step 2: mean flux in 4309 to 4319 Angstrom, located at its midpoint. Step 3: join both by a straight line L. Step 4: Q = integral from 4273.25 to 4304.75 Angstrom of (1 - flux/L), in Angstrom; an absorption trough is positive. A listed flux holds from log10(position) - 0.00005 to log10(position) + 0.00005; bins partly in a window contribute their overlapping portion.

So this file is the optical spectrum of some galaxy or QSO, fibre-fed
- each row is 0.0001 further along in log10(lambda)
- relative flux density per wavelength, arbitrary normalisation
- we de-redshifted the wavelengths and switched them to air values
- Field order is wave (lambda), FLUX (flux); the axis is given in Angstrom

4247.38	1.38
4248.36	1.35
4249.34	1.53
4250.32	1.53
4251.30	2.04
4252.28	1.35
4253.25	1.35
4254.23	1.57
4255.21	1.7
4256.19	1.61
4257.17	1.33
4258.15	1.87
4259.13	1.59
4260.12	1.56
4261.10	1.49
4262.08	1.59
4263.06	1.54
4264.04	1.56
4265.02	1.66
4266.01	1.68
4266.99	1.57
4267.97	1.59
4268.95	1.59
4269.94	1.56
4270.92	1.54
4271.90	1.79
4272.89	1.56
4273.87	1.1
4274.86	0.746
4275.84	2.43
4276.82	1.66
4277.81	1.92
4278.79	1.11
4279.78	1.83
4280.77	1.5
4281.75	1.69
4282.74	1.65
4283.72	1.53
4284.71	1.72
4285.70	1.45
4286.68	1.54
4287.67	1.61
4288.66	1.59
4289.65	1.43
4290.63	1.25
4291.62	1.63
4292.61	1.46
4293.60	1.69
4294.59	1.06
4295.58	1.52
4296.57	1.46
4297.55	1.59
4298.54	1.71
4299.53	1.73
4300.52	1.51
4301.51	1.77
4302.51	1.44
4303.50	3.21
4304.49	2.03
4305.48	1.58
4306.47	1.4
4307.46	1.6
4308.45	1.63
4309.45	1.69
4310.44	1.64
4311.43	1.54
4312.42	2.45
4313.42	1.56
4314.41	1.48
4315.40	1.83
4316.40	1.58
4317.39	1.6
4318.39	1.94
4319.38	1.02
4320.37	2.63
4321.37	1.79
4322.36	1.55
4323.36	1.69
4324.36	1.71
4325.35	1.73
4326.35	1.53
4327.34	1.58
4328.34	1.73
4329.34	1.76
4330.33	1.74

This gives 1.0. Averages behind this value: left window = 1.59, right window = 1.72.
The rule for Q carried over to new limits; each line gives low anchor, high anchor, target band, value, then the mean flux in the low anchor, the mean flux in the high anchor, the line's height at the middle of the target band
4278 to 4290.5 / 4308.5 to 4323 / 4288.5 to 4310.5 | 0.08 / 1.55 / 1.73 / 1.64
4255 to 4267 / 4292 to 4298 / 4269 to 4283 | -0.36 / 1.59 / 1.47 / 1.54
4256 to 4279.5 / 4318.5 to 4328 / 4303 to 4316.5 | -1.11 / 1.57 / 1.7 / 1.67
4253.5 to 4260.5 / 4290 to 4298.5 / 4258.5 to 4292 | -0.73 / 1.59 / 1.47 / 1.53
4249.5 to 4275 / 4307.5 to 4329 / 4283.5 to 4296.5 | 1.05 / 1.55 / 1.71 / 1.63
